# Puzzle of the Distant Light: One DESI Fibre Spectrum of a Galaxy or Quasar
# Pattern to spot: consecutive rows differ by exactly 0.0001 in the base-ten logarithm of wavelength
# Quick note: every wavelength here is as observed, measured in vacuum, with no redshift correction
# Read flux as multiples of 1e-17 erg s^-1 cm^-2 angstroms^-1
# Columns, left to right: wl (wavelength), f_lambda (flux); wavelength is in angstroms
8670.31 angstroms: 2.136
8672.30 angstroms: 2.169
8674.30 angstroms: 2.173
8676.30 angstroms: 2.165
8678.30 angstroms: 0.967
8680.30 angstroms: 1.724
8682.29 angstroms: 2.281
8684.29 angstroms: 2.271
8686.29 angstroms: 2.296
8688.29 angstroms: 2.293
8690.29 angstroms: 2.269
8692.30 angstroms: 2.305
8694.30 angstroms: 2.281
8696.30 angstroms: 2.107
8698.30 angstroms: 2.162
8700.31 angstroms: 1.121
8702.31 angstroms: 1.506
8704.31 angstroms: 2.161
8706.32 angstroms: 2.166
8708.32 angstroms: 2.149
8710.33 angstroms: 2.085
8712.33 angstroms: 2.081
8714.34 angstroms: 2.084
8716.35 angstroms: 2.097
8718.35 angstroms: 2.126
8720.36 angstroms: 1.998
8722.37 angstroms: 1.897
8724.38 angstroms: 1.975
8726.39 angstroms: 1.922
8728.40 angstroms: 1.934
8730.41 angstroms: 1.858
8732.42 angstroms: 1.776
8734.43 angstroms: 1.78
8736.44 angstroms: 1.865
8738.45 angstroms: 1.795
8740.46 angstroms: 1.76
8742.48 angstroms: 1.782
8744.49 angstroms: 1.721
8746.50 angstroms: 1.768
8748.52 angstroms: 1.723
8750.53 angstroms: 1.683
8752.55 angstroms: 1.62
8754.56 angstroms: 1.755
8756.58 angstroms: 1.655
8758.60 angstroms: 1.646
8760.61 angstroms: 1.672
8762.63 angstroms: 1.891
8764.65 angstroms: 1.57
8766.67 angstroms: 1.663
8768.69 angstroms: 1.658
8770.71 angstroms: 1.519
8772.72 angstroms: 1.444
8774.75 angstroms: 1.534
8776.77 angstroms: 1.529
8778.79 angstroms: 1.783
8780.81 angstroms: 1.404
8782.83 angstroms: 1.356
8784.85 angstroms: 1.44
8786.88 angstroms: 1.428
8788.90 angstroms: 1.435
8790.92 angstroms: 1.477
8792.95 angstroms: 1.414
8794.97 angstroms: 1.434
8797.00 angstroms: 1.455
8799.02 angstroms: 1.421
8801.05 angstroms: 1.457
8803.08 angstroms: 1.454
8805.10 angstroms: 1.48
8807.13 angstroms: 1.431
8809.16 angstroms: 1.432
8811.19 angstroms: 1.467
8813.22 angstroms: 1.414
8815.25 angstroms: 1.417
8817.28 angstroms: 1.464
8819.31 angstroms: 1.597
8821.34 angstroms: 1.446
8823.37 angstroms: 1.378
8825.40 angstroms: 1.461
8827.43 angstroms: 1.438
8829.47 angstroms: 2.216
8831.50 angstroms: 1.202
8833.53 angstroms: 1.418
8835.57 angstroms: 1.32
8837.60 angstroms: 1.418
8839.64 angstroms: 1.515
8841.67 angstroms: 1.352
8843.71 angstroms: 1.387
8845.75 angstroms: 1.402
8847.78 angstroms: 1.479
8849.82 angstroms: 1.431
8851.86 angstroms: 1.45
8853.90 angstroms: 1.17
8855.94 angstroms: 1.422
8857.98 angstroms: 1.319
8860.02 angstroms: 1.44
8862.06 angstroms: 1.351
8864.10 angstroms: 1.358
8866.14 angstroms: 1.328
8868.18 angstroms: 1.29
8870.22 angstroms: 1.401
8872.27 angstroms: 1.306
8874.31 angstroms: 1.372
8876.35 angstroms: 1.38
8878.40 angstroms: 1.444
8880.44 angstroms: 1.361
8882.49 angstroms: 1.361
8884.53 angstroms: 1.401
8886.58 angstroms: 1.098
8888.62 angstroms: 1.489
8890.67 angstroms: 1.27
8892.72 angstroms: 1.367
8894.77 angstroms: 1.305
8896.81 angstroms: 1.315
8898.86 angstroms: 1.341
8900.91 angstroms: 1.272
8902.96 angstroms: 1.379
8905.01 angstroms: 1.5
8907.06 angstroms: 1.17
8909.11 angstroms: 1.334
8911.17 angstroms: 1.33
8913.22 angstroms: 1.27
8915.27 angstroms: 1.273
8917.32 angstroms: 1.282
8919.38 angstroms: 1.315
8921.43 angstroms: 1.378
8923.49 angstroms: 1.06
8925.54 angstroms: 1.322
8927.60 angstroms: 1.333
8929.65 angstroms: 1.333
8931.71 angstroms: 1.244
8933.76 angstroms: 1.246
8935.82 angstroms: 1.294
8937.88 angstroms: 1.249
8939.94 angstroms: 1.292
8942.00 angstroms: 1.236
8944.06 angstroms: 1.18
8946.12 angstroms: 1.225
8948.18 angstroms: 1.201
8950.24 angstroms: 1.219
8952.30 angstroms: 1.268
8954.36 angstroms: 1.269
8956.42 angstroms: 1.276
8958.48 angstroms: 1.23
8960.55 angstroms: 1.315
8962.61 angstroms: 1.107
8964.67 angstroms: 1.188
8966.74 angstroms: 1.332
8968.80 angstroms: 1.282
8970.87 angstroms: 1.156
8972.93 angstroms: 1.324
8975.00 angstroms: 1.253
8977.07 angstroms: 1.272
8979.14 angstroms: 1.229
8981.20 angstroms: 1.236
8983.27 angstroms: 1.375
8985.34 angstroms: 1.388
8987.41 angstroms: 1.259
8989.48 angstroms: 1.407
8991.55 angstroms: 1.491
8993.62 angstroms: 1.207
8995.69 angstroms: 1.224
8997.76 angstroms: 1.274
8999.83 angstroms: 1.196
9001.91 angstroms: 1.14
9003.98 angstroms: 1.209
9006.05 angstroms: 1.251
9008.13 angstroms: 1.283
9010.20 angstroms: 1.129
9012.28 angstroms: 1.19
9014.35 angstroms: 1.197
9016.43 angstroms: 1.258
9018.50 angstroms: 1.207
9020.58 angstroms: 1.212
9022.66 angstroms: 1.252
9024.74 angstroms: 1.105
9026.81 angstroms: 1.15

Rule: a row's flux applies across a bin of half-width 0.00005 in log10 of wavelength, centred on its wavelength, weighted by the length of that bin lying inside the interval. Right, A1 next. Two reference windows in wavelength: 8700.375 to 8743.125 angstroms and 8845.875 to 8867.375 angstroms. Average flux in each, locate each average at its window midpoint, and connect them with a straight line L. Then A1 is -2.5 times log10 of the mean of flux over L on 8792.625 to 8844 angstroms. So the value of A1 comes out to 0.05 mag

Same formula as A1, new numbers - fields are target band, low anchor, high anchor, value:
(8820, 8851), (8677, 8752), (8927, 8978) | 0.09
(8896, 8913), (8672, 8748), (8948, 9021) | 0.10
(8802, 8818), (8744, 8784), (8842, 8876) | 0.04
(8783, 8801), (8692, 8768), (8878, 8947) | 0.17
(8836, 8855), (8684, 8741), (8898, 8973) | 0.12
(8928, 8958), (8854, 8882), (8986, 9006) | 0.04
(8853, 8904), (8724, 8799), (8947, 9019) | 0.07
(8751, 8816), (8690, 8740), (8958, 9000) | 0.18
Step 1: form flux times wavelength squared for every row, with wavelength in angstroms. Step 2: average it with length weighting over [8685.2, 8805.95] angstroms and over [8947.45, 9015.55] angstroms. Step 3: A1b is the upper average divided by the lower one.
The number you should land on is 0.7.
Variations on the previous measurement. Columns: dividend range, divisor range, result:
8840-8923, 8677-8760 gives 0.73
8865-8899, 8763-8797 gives 0.91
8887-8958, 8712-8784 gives 0.76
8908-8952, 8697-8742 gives 0.69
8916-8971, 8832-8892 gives 0.93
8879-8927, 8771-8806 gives 0.92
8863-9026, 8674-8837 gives 0.78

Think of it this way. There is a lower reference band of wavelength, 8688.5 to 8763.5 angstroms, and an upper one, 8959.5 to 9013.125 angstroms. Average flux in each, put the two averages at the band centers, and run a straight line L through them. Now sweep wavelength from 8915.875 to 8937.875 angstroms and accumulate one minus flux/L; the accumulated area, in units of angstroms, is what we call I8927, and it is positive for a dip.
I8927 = 2.0 angstroms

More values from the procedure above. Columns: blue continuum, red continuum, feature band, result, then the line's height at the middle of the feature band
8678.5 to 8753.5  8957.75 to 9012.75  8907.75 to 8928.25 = 2.0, 1.43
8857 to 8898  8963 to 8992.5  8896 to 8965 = 2.5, 1.32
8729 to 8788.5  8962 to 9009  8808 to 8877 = 4.3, 1.51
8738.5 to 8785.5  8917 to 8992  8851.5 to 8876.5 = 1.6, 1.44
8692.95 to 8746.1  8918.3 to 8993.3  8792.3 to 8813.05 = 3.1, 1.7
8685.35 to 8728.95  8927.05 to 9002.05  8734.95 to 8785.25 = 6.2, 1.89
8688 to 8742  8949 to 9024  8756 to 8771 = 1.5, 1.85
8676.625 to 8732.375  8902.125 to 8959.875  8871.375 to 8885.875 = 0.7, 1.44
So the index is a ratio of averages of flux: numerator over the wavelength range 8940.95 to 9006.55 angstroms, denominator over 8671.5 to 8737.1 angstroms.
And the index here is 0.63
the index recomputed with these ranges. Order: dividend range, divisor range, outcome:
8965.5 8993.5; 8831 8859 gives 0.94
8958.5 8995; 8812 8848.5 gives 0.88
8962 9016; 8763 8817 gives 0.84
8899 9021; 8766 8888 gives 0.88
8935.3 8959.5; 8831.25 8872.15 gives 0.91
